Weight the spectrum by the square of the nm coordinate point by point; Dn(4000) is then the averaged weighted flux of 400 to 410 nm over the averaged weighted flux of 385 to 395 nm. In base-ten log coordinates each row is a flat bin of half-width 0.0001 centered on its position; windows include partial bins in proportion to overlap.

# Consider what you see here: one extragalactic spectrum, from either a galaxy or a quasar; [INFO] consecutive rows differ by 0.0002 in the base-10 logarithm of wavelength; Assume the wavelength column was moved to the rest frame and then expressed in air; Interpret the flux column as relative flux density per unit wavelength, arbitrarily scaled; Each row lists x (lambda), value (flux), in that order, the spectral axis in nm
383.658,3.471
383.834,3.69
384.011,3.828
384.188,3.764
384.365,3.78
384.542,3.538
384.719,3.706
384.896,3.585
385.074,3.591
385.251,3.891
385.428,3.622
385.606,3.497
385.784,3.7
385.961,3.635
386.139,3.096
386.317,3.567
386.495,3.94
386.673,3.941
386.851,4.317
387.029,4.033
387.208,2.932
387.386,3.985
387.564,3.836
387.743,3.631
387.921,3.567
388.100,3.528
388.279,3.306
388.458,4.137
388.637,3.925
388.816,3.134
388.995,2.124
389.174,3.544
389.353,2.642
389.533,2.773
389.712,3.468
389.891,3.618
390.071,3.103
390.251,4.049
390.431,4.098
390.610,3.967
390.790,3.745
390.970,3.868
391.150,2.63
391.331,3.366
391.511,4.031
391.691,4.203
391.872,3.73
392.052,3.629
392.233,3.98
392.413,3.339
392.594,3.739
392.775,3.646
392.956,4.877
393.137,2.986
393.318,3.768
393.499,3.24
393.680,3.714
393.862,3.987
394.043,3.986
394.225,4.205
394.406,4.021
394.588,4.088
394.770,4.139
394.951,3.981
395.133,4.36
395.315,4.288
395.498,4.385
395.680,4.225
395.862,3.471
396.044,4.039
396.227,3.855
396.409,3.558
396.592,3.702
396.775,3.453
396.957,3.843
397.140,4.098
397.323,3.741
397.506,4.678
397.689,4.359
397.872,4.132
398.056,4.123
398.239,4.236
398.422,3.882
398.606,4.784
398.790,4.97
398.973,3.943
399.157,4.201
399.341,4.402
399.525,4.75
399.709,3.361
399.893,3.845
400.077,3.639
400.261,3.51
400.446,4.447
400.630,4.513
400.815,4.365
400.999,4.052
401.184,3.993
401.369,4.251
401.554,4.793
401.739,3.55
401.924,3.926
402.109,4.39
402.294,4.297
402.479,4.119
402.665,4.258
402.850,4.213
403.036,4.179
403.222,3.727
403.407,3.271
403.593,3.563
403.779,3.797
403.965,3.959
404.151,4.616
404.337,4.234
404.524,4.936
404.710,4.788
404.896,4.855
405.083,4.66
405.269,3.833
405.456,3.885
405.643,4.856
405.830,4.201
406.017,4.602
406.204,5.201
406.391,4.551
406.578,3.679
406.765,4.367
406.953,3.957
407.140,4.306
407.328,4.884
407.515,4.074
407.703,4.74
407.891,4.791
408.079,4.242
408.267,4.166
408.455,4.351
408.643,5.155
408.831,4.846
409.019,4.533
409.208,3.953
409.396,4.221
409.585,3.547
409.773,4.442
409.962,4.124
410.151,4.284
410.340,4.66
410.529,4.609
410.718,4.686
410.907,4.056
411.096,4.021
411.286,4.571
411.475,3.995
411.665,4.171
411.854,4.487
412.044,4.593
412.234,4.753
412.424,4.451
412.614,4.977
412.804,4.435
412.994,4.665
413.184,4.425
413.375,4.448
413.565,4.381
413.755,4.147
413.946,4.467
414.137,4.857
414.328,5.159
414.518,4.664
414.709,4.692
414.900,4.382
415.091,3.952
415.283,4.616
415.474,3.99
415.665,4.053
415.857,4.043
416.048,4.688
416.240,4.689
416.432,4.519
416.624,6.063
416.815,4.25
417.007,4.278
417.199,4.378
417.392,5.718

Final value 1.26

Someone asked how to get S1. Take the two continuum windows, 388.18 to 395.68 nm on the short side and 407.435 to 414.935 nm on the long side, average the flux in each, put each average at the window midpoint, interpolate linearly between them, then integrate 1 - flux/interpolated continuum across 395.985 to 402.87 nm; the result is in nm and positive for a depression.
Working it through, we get -0.19 nm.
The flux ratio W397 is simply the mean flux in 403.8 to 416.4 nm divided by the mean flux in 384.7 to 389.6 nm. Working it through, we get 1.3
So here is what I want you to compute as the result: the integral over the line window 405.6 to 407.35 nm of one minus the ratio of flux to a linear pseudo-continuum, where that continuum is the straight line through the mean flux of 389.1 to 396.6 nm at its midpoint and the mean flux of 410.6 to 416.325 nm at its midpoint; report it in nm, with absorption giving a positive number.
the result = -0.09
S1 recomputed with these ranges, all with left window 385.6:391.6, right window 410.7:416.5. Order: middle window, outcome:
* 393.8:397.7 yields -0.212 nm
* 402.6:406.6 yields -0.145 nm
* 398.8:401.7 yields -0.132 nm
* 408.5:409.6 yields -0.038 nm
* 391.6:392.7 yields -0.027 nm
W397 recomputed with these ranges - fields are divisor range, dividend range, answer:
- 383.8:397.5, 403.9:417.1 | 1.20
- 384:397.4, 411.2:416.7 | 1.22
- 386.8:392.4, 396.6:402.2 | 1.16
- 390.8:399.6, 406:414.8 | 1.12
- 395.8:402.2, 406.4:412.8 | 1.07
